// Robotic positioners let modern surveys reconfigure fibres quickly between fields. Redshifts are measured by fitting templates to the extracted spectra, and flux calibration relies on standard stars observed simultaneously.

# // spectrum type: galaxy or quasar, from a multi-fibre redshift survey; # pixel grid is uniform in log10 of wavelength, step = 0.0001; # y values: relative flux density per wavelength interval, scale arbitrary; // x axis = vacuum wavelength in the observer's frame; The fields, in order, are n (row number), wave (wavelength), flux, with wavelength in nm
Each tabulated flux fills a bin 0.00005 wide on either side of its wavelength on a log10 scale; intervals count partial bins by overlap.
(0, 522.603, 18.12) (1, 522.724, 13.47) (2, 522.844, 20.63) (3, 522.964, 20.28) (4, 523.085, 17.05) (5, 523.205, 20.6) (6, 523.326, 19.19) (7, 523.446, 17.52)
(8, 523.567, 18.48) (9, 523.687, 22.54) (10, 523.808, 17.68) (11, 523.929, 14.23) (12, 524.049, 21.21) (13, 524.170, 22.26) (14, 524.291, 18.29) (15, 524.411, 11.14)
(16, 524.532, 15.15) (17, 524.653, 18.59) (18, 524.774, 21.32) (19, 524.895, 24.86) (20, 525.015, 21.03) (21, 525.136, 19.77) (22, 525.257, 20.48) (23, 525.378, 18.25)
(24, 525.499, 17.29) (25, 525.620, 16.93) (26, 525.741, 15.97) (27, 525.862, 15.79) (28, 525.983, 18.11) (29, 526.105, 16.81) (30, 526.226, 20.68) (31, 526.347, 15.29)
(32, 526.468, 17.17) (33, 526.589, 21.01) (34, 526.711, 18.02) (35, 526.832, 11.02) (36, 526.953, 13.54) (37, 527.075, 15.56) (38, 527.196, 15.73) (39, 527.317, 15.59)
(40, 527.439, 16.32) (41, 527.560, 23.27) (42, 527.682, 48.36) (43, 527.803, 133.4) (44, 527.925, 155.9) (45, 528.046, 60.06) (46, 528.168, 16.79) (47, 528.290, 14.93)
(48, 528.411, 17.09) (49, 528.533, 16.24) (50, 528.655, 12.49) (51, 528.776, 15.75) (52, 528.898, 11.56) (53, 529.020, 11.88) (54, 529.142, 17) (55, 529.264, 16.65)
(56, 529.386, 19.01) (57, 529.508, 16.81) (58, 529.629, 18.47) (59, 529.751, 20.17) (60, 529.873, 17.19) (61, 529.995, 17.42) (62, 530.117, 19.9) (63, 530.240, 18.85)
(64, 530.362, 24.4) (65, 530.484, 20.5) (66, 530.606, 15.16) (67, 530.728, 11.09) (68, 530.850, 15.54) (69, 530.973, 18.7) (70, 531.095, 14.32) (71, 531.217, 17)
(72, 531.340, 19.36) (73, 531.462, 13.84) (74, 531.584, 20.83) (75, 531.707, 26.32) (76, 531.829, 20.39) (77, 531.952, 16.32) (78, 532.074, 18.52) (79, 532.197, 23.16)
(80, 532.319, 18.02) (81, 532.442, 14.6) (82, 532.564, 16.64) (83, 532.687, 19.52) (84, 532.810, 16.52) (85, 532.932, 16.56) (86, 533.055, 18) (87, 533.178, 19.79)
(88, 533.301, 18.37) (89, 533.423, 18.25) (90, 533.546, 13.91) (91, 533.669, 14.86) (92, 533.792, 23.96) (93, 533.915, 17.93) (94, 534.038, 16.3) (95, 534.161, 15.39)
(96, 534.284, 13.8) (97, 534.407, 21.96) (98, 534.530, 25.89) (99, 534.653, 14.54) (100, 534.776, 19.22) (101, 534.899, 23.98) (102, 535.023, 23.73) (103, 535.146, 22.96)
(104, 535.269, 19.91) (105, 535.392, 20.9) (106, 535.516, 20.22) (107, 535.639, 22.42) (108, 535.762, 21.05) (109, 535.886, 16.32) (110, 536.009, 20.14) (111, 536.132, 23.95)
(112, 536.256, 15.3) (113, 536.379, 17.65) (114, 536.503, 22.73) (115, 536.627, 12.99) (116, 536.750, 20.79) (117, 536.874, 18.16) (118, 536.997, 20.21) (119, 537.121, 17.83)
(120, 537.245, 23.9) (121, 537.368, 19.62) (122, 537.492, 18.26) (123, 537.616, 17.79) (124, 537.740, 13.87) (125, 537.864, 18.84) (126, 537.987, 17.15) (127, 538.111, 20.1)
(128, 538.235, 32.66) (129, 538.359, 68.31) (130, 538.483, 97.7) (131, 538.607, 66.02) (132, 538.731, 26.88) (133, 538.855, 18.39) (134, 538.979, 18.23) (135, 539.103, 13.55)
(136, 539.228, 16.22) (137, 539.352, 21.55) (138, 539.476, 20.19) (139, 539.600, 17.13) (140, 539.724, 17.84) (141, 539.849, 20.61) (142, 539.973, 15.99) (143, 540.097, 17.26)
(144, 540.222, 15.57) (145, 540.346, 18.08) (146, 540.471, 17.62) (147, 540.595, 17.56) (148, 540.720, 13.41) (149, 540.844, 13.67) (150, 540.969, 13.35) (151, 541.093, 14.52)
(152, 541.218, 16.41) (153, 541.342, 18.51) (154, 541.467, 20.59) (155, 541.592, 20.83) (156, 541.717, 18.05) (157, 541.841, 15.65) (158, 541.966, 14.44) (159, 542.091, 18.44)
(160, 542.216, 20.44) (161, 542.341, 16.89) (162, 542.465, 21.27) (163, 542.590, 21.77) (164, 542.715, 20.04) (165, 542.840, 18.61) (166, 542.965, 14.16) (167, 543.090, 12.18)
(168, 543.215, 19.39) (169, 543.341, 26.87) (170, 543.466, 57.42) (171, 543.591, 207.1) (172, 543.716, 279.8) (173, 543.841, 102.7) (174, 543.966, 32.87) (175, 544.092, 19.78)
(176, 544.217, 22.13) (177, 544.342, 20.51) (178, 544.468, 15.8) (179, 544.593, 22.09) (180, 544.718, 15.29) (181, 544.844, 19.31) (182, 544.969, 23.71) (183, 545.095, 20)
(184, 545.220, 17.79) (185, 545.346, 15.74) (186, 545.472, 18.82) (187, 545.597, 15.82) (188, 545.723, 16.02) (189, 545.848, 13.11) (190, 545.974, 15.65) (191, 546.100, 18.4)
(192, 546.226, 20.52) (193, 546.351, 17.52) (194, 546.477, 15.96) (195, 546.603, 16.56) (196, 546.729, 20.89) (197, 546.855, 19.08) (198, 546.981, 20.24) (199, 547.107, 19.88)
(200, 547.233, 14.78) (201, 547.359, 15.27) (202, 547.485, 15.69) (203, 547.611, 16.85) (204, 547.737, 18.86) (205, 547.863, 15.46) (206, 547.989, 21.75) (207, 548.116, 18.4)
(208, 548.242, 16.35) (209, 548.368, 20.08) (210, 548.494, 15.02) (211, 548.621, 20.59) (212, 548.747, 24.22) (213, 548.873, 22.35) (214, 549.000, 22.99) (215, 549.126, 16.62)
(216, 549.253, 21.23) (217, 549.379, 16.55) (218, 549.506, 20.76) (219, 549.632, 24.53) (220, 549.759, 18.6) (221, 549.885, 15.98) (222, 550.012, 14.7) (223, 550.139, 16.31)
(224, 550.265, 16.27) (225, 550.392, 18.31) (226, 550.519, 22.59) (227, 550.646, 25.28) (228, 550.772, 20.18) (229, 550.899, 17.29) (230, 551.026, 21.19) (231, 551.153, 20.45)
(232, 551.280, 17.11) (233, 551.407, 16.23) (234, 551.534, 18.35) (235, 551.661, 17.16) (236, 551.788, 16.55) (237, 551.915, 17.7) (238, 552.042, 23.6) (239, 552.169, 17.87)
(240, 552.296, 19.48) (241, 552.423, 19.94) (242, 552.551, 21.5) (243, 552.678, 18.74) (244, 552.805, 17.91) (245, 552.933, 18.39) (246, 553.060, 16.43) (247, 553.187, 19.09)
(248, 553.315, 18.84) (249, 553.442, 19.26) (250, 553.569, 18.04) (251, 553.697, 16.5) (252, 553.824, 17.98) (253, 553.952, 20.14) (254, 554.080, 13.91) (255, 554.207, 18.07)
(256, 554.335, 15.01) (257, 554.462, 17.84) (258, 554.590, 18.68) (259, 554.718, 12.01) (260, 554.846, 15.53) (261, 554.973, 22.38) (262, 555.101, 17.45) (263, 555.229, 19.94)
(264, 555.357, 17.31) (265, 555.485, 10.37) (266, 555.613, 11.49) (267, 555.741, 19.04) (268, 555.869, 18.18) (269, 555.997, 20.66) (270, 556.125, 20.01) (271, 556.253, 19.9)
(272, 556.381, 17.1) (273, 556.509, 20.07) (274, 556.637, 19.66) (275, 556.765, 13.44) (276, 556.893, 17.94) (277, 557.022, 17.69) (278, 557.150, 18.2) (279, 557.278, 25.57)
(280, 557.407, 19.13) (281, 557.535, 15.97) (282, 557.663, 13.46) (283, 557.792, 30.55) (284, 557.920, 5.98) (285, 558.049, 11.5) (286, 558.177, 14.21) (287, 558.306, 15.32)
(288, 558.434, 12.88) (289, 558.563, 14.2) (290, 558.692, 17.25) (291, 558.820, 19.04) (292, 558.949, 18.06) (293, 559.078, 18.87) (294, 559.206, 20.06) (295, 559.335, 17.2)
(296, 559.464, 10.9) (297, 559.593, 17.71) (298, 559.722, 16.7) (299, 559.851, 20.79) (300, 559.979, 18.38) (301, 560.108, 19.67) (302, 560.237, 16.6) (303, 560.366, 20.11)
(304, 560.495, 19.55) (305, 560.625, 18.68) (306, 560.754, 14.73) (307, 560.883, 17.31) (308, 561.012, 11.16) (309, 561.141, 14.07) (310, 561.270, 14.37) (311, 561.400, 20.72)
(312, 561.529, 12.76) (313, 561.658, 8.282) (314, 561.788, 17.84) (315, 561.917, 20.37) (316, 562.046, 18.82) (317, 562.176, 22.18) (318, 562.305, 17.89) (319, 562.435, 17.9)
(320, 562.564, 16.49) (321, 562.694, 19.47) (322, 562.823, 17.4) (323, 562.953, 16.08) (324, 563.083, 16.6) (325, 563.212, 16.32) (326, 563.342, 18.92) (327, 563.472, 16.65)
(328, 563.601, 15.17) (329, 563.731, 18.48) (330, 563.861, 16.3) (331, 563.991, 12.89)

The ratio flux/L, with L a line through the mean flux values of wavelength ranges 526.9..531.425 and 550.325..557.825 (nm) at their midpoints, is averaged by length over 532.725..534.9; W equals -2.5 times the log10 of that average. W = 0.317 mag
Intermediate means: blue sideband 25.7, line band 18.1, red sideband 18.4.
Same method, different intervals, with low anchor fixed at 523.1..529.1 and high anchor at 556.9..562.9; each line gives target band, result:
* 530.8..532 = 0.25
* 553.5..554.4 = 0.07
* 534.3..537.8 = 0.12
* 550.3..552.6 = -0.03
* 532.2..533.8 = 0.27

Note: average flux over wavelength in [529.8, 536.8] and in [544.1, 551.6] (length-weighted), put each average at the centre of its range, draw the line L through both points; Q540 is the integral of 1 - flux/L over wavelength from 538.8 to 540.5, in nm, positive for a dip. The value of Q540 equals 0.09 nm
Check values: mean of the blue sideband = 18.7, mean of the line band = 17.7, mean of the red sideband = 18.6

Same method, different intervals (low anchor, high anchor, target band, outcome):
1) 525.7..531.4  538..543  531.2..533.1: 0.40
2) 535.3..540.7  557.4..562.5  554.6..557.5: 0.00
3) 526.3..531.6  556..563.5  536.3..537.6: 0.20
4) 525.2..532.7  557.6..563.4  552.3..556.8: 0.03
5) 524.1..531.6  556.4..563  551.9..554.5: -0.02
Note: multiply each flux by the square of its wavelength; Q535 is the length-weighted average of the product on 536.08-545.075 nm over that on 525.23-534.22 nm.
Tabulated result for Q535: 1.40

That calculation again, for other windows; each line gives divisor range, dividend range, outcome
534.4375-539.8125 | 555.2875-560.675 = 0.79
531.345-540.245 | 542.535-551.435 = 1.30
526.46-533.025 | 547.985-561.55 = 0.84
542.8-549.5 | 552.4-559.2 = 0.62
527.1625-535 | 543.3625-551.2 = 1.31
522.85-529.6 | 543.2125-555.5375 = 1.13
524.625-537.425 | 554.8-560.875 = 0.90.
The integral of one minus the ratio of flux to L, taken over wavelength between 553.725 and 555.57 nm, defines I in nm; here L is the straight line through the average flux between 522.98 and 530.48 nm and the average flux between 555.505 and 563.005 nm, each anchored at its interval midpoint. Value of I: 0.12 nm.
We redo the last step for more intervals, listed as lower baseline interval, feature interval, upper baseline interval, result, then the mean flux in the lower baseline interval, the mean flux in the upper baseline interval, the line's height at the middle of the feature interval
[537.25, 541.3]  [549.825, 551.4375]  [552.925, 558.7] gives 0.04 nm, 23.5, 17.2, 19.2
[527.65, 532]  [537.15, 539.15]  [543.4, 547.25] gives 0.11 nm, 26.2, 37.5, 32.3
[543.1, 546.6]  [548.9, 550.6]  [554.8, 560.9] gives 0.66 nm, 39.5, 17.4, 31.2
